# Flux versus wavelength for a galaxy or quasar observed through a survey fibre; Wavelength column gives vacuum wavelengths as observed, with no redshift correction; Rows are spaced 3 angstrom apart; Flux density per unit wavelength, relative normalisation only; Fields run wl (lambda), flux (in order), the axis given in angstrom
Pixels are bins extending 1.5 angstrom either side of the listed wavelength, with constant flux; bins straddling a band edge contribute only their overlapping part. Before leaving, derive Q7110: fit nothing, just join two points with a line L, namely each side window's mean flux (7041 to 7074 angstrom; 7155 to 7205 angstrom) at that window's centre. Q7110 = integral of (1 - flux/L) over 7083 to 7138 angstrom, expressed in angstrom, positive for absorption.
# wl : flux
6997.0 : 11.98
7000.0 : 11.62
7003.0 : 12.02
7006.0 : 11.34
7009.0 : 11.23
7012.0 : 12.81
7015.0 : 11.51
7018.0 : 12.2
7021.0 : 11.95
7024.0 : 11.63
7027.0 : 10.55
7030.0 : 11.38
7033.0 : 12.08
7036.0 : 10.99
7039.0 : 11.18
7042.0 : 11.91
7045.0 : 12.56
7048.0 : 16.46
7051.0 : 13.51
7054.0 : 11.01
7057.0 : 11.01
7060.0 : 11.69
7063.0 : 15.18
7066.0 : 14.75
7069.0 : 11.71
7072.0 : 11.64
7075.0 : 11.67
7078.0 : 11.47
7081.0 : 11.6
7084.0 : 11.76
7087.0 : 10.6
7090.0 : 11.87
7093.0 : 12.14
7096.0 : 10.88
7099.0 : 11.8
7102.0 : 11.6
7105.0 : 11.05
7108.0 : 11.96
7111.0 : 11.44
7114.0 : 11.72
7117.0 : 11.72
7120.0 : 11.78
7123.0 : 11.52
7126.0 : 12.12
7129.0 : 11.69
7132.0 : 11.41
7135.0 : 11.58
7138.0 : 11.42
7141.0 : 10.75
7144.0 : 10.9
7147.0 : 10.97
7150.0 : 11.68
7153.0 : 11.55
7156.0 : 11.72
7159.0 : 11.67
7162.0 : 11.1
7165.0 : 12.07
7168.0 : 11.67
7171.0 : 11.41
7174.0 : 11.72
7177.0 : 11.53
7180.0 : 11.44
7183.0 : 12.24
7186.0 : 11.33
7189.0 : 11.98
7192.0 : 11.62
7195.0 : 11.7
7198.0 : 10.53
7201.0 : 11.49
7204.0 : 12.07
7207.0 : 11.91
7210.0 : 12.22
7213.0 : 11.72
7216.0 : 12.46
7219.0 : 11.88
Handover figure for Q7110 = 3.2 angstrom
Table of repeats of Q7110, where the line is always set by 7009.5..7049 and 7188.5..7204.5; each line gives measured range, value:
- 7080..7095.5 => 0.4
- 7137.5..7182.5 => 0.6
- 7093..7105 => 0.3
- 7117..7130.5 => 0.0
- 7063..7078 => -0.9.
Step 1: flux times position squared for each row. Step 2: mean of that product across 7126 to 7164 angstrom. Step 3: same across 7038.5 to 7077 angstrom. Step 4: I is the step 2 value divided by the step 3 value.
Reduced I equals 0.92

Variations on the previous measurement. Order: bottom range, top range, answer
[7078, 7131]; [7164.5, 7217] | 1.03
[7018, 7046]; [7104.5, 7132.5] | 1.03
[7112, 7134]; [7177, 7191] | 1.02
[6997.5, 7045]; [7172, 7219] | 1.06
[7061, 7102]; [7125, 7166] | 0.97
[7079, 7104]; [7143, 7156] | 1.00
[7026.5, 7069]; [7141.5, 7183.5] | 0.95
